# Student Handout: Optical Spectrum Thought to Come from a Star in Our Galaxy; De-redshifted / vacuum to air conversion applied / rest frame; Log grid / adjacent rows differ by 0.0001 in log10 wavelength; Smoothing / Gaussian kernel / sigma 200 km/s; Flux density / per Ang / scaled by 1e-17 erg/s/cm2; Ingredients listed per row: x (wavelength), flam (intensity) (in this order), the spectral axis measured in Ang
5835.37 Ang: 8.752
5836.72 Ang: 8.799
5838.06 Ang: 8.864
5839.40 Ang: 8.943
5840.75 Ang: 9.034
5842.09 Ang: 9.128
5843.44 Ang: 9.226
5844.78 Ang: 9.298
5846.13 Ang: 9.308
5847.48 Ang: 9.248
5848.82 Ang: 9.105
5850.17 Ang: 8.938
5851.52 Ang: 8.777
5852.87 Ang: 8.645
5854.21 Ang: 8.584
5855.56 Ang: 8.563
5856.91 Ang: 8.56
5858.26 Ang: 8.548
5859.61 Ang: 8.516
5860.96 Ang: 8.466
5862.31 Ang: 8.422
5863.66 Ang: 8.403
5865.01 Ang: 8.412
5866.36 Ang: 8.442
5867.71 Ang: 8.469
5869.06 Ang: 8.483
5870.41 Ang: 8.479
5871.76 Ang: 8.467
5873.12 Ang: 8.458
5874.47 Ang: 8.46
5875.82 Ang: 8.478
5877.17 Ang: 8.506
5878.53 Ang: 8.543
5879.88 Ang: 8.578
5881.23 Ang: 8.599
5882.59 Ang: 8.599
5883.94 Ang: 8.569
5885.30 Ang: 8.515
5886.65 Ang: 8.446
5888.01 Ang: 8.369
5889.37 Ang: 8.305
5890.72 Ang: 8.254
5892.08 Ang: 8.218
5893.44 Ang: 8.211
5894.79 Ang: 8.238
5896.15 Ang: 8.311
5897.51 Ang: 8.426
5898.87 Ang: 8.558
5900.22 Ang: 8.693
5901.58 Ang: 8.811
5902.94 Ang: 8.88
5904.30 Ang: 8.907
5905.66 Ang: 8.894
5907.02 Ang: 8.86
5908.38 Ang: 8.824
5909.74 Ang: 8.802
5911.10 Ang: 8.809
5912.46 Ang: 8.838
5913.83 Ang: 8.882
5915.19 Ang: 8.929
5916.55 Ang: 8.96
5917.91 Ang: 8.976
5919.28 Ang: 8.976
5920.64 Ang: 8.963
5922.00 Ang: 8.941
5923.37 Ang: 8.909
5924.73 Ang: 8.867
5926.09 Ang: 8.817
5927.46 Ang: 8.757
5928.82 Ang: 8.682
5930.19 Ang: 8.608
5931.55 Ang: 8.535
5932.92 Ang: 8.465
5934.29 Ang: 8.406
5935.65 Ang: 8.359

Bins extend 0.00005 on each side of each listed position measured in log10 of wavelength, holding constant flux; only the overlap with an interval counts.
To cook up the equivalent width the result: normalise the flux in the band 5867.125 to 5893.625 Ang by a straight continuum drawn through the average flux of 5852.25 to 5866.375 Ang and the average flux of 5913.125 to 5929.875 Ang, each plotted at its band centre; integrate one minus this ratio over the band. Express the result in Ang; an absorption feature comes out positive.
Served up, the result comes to 0.6 Ang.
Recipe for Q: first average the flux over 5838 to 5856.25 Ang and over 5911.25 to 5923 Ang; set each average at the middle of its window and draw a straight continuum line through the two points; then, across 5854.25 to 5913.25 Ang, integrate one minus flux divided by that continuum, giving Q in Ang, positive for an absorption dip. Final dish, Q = 2.7 Ang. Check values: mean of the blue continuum 8.98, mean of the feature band 8.54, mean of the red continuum 8.92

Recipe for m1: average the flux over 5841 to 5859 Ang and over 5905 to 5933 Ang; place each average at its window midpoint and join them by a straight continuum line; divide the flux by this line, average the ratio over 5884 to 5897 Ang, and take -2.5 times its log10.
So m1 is 0.07 mag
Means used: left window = 8.92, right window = 8.83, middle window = 8.33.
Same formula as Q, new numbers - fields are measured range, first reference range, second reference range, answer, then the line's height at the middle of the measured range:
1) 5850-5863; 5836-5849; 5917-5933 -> 0.7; 9.05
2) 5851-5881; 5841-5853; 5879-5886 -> 1.0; 8.82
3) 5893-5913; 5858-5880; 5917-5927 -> 0.2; 8.76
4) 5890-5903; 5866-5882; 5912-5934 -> 0.3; 8.64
